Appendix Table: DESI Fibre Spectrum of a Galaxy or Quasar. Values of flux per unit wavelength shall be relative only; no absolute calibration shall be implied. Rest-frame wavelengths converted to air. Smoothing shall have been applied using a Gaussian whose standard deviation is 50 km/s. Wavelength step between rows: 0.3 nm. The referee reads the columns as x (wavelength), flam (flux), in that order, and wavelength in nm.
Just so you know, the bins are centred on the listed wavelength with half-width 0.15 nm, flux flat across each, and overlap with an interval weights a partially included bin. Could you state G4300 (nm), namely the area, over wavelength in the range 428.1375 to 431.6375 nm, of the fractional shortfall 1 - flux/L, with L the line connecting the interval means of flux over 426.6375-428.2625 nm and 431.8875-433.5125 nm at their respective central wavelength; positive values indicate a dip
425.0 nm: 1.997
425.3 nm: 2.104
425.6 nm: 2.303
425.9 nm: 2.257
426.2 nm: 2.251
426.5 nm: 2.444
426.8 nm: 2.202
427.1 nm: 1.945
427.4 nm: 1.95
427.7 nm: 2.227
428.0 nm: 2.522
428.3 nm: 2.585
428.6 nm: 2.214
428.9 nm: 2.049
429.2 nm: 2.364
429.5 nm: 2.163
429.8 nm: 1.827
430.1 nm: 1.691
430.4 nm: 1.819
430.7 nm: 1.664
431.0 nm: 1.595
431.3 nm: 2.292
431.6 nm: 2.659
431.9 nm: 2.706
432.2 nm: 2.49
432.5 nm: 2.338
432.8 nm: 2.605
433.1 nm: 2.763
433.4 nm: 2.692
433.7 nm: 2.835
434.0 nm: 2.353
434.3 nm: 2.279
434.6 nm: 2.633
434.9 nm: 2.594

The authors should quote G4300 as 0.463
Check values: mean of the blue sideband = 2.2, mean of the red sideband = 2.59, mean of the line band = 2.06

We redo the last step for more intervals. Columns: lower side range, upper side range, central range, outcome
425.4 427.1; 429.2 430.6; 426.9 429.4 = -0.185 nm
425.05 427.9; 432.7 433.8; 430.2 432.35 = 0.343 nm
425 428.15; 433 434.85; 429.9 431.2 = 0.374 nm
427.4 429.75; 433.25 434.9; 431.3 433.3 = -0.088 nm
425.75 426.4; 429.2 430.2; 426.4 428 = -0.002 nm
